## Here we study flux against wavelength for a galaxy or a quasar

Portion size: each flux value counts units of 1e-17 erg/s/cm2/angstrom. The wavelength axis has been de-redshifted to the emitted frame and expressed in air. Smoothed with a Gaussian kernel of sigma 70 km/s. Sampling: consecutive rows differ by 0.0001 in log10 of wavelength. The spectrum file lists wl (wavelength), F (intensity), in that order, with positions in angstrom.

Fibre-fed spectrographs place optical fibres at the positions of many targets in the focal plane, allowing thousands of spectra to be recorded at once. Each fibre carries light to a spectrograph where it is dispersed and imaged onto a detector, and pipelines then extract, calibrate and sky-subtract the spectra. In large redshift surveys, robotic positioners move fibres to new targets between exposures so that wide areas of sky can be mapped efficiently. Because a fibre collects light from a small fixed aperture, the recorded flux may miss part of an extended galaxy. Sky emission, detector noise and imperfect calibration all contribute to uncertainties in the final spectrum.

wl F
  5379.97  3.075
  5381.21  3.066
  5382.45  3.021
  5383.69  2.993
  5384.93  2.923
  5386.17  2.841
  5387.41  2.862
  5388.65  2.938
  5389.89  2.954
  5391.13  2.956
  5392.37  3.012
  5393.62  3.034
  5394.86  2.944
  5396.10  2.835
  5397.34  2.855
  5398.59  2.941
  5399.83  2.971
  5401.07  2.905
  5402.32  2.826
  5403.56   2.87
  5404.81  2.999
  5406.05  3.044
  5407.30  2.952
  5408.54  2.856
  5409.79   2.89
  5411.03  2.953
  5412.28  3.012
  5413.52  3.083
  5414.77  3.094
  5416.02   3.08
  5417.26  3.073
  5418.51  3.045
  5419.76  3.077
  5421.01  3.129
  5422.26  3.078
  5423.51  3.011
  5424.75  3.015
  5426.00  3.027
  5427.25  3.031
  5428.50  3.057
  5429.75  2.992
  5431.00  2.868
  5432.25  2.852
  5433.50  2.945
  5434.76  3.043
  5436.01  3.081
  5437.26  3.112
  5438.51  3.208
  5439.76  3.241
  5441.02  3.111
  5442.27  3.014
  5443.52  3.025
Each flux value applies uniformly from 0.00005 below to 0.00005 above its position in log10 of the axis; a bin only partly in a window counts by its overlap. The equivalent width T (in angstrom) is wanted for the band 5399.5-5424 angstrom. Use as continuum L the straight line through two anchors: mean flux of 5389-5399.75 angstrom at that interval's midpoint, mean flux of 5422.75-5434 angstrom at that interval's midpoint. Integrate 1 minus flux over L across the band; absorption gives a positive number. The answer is -0.3 angstrom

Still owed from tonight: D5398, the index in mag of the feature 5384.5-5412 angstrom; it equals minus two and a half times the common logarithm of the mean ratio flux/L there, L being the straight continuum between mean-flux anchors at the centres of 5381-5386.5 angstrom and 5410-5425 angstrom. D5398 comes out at 0.03 mag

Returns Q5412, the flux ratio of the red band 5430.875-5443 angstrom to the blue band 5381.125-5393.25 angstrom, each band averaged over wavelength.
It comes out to 1.03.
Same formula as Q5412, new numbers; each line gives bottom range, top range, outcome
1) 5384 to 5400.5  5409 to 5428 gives 1.04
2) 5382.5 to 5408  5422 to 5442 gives 1.04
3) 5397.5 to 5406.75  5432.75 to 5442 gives 1.06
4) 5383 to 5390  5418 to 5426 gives 1.05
